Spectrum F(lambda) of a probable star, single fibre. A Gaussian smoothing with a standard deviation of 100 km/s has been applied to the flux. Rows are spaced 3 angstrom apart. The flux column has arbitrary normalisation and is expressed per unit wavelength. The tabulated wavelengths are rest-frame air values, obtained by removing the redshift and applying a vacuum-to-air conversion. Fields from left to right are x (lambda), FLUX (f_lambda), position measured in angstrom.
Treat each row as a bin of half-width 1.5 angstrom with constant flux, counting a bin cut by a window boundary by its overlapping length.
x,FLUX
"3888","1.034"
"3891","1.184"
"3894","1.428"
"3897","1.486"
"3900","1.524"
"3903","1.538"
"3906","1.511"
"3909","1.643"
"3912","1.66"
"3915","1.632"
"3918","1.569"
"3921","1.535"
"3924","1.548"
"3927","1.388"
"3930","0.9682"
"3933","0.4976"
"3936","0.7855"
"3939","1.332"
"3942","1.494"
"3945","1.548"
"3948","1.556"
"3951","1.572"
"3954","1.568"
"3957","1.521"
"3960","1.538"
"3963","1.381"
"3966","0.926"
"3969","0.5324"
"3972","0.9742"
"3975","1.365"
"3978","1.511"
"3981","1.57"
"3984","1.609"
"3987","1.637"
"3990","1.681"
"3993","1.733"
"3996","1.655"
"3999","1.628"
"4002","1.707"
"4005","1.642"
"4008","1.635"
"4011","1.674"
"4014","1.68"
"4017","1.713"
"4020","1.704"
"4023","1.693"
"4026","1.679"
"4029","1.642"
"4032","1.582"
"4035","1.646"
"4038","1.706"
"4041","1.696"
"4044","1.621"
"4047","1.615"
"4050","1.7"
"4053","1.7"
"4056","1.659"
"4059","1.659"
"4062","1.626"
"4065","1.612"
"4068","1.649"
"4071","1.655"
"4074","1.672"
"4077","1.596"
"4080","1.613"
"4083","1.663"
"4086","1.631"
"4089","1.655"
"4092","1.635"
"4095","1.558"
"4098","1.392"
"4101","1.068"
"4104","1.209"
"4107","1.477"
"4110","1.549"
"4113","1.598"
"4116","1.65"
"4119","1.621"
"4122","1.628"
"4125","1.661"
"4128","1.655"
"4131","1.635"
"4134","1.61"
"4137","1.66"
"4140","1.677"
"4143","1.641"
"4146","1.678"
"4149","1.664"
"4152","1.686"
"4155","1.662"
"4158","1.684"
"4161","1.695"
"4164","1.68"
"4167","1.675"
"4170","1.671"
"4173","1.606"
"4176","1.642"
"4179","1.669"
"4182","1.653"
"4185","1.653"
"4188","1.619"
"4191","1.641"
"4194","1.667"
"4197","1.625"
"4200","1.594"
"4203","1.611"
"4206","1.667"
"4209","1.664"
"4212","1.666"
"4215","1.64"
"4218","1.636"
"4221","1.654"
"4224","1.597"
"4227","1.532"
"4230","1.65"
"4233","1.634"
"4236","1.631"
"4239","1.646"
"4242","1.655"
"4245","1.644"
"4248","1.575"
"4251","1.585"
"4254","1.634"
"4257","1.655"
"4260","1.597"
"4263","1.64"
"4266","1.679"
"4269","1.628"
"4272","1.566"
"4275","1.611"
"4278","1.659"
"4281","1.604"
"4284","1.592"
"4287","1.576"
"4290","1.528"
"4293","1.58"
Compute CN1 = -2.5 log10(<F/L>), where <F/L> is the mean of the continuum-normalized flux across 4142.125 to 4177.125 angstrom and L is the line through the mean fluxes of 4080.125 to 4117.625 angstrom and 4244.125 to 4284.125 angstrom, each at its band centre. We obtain -0.078 mag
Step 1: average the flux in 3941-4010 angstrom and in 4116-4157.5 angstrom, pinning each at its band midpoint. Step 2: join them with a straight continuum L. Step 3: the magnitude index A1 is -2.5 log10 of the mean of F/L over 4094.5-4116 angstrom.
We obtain 0.14 mag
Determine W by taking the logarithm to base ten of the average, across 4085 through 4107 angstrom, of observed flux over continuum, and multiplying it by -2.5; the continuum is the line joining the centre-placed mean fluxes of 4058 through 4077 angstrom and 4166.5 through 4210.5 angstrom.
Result 0.14 mag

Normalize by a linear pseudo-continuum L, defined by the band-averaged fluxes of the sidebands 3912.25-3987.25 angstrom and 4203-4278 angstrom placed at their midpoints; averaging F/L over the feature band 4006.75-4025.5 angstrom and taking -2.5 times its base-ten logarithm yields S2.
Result -0.19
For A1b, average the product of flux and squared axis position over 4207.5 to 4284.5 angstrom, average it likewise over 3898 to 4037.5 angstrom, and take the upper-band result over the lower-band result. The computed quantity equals 1.3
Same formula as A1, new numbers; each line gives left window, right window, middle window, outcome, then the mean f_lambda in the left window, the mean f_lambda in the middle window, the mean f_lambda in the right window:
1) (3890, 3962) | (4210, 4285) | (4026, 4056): -0.114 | 1.42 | 1.66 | 1.62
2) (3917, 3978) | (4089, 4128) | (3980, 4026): -0.217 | 1.28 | 1.67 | 1.52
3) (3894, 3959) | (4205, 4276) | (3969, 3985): 0.109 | 1.42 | 1.32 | 1.63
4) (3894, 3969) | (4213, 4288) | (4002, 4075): -0.136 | 1.39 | 1.66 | 1.62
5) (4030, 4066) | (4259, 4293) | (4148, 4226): -0.017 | 1.65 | 1.65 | 1.61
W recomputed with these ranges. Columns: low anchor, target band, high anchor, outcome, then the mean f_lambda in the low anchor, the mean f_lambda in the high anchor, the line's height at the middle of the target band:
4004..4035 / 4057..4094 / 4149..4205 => 0.01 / 1.66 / 1.65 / 1.66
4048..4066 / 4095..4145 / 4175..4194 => 0.07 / 1.66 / 1.65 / 1.65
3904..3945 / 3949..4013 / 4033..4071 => 0.01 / 1.36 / 1.66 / 1.49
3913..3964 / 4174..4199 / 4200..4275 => -0.04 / 1.38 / 1.63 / 1.59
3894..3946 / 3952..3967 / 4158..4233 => 0.01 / 1.39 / 1.64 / 1.43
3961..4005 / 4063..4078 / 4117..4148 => -0.05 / 1.43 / 1.65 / 1.56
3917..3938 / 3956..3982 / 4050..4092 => 0.06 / 1.18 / 1.65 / 1.31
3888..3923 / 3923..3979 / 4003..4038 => 0.24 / 1.5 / 1.67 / 1.56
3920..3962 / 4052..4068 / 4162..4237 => -0.12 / 1.34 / 1.64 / 1.48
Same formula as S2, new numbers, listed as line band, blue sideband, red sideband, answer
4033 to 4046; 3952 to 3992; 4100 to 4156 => -0.136 mag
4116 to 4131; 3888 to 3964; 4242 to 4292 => -0.079 mag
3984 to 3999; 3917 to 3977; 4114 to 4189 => -0.219 mag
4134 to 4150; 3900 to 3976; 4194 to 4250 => -0.074 mag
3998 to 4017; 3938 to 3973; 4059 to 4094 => -0.140 mag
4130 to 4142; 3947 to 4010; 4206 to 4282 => -0.054 mag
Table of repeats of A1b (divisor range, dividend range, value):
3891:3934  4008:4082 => 1.24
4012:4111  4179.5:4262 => 1.10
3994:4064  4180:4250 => 1.07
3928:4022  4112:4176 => 1.25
